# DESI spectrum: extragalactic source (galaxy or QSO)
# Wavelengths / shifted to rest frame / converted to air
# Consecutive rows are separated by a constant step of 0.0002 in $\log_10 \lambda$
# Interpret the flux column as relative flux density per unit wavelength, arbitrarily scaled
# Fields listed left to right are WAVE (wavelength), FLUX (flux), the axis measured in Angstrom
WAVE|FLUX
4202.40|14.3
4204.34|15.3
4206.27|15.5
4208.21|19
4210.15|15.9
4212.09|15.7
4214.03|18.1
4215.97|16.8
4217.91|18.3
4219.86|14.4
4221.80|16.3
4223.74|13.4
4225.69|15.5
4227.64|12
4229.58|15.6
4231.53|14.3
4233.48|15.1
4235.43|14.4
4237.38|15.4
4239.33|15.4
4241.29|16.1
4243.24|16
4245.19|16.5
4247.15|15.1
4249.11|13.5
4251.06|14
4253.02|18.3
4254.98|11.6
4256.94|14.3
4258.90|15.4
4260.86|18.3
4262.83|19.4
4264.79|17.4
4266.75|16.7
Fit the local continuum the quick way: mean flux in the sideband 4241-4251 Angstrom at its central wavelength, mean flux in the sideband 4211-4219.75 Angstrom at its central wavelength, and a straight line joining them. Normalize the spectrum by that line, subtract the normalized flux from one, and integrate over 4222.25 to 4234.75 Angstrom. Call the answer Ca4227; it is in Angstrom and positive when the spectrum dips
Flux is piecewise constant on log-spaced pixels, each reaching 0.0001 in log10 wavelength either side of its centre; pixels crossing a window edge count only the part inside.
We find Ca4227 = 1.4 Angstrom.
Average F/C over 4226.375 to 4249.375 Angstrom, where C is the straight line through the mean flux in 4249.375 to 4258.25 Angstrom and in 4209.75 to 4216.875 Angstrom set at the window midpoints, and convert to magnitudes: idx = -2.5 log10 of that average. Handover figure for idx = 0.02 mag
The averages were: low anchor 16.7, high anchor 14.5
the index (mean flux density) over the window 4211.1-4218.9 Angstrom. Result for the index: 17.2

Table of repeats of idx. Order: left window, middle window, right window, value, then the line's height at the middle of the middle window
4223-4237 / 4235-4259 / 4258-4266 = 0.068 mag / 16.1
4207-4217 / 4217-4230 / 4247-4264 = 0.113 mag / 16.7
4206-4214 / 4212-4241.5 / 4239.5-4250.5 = 0.050 mag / 16.1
